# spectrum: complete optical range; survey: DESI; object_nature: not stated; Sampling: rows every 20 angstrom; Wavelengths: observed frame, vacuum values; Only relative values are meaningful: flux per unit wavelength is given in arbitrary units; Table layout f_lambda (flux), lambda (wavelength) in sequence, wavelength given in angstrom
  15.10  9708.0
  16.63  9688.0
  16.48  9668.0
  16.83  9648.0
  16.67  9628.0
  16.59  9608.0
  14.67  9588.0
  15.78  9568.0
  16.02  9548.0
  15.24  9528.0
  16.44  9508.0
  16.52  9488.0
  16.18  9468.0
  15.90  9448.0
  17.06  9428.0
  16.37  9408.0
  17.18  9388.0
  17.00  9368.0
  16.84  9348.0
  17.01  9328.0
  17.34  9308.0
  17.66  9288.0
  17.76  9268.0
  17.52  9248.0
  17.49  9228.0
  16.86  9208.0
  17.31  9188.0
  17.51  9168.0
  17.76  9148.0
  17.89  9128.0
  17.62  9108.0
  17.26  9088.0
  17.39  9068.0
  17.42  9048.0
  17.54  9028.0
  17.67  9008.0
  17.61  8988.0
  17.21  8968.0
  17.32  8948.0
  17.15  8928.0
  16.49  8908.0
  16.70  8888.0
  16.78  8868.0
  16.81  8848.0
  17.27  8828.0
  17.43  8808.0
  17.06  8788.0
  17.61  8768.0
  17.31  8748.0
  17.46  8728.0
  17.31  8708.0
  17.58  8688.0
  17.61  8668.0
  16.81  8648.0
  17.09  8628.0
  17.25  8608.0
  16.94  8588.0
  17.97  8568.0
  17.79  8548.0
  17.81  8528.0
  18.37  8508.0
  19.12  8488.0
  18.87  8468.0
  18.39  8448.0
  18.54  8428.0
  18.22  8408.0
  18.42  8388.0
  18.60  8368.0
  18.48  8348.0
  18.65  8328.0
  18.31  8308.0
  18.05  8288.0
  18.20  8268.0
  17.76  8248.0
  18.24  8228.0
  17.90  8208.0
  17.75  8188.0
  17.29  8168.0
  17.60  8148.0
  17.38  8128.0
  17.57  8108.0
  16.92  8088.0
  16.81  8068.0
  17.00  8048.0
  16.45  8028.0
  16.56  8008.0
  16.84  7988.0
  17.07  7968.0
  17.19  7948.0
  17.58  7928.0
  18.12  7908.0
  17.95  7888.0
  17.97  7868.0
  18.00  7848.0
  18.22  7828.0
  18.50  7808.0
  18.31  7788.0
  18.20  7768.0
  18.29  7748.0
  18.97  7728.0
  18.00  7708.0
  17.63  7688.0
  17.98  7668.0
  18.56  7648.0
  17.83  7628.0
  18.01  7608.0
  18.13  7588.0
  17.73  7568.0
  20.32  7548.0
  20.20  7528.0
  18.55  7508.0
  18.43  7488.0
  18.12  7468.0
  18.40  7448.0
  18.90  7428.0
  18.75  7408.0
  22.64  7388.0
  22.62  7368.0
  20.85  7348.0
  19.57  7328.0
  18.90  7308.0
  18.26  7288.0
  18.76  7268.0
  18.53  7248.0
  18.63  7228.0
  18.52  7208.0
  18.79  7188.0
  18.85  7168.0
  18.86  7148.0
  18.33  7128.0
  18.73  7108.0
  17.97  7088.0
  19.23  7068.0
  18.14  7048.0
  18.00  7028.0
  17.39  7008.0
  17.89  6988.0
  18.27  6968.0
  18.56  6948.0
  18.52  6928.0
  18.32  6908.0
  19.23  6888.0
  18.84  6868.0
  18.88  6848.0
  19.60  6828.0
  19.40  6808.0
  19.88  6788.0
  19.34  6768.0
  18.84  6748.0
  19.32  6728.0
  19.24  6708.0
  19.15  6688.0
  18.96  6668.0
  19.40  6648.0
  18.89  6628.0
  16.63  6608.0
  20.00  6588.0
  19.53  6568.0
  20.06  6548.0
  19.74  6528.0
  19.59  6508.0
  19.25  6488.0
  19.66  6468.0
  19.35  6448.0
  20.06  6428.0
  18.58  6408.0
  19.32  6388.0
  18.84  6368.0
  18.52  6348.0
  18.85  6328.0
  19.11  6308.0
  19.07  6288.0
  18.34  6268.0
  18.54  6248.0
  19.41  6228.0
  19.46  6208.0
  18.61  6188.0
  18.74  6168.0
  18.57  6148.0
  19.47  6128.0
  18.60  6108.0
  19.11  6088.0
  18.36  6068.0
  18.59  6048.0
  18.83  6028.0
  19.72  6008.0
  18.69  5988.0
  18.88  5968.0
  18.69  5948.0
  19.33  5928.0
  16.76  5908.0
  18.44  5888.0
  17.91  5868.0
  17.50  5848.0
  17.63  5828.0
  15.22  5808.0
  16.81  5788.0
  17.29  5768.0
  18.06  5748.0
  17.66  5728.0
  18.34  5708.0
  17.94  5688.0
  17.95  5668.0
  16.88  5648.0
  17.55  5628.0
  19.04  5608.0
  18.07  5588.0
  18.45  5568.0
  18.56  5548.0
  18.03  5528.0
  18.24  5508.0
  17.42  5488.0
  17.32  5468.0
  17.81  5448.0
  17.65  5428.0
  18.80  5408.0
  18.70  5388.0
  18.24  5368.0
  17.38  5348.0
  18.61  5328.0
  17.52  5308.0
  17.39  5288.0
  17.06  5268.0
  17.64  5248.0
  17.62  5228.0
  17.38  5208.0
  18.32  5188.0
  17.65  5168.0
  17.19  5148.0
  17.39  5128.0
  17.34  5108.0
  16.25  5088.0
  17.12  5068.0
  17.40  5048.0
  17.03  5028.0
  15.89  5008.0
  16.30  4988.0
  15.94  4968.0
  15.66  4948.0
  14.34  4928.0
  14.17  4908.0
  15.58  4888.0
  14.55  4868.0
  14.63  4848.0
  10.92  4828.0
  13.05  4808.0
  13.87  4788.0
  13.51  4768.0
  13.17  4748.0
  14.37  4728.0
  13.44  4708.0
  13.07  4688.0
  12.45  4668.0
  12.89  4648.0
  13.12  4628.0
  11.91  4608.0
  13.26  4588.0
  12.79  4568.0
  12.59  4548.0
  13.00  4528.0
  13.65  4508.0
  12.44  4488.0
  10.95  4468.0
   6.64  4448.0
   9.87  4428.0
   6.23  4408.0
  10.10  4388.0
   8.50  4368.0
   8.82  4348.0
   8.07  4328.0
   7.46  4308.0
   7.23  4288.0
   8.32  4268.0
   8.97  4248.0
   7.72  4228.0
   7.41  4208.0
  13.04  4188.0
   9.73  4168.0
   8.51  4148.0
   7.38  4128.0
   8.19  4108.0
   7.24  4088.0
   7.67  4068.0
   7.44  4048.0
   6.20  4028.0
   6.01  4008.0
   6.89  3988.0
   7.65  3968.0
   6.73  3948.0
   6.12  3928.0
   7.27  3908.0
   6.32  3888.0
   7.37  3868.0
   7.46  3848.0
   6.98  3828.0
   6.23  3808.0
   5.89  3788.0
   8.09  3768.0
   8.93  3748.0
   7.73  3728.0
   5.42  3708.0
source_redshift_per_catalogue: 0.12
